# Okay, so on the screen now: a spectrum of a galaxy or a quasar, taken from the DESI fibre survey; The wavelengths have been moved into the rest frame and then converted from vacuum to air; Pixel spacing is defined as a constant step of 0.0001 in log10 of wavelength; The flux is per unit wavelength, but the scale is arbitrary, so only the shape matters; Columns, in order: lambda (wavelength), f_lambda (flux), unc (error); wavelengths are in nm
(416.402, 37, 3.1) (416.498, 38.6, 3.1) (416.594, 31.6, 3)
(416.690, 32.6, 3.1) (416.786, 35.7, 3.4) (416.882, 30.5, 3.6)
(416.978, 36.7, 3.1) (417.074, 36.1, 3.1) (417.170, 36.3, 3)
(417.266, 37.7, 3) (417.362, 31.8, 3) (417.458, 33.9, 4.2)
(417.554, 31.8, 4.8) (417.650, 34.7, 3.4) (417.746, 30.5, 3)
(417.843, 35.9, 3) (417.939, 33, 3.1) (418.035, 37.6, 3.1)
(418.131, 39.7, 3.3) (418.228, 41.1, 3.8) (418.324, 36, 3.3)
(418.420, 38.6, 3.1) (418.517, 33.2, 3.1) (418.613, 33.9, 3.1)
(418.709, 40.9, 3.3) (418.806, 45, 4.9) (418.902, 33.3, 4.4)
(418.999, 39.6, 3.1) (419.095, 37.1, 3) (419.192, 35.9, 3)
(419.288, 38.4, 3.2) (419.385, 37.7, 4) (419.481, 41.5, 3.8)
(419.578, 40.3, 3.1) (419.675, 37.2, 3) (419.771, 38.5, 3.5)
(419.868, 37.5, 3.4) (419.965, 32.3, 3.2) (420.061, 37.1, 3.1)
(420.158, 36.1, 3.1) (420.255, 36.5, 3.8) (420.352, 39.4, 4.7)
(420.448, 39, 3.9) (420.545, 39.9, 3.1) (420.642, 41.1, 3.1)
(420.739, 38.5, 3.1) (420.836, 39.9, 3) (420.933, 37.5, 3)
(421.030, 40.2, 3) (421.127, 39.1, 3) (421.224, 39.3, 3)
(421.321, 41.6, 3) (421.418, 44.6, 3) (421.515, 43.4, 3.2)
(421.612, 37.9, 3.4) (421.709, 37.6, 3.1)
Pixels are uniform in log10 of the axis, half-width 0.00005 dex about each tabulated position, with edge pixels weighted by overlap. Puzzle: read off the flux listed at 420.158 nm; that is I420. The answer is 36.1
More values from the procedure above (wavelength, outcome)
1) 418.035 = 37.6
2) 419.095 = 37.1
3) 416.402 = 37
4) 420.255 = 36.5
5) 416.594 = 31.6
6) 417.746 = 30.5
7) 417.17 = 36.3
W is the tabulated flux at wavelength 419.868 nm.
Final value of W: 37.5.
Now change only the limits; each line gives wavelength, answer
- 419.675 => 37.2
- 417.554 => 31.8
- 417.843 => 35.9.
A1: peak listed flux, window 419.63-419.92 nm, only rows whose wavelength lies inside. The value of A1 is 38.5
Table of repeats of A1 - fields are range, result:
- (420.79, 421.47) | 44.6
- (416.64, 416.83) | 35.7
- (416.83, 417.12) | 36.7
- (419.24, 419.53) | 41.5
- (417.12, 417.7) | 37.7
